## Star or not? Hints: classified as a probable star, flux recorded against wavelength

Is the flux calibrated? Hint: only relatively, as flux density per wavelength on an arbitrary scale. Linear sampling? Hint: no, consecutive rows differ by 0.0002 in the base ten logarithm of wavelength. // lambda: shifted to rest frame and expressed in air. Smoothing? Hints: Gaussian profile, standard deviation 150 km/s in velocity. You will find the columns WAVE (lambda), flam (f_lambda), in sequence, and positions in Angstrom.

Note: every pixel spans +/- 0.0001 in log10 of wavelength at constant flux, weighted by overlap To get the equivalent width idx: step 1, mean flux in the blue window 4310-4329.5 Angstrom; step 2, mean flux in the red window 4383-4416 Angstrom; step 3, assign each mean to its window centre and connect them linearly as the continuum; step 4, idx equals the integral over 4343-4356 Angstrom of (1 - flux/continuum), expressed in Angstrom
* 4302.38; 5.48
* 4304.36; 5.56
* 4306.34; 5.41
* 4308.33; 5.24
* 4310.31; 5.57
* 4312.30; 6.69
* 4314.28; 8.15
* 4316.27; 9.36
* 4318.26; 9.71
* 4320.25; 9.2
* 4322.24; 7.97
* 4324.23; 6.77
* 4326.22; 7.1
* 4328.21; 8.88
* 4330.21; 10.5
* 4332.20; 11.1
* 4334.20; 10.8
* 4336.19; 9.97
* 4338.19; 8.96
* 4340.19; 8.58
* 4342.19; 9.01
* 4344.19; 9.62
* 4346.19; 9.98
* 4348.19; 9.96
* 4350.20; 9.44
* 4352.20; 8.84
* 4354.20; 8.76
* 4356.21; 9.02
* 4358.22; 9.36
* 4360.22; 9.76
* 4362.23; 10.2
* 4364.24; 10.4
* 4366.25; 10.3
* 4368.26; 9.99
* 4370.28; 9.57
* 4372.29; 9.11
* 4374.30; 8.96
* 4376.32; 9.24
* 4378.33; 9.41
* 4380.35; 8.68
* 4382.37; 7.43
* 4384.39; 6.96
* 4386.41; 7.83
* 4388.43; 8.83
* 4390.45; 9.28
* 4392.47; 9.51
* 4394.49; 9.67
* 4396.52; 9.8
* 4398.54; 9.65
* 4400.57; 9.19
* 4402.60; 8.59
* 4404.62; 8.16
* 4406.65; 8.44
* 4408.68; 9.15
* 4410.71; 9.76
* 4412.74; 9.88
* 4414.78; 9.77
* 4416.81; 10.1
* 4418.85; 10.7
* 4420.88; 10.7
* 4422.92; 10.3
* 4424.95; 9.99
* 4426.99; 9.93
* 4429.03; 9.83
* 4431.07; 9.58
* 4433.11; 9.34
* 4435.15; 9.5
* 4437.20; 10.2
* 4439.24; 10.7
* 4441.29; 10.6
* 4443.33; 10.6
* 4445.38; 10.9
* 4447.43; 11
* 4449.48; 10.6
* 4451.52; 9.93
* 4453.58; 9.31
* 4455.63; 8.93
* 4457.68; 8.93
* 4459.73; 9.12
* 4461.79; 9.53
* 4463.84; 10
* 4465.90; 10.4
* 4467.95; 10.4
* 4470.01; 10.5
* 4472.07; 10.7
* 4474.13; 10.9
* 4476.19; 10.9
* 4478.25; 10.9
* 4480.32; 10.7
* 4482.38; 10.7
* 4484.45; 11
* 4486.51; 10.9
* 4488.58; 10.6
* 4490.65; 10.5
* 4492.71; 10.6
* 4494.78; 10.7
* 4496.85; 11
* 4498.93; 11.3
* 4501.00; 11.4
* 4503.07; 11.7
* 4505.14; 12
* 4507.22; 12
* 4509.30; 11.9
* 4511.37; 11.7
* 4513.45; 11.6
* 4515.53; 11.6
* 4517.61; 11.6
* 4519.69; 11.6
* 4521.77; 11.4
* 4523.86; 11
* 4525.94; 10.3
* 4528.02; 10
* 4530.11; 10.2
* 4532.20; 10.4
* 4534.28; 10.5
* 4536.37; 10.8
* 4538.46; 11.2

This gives -1.5 Angstrom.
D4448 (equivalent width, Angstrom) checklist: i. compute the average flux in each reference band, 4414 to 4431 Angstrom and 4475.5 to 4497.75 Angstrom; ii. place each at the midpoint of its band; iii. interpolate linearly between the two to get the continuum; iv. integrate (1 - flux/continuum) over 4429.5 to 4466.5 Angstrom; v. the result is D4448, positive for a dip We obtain 1.6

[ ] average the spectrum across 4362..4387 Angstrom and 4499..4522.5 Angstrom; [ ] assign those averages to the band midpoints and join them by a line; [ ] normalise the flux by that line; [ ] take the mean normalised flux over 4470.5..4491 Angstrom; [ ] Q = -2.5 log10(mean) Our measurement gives 0.03 mag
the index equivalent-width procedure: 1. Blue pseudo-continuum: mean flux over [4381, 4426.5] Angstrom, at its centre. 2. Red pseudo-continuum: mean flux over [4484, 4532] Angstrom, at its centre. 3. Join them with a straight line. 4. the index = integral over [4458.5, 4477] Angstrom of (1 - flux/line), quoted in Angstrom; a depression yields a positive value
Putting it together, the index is 0.31 Angstrom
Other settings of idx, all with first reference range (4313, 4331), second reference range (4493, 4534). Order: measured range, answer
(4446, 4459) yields 0.7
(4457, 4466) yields 0.8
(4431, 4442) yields 0.2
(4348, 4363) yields -0.6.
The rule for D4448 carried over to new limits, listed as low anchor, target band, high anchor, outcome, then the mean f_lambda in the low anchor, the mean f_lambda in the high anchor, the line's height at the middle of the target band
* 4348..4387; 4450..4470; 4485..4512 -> 1.8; 9.16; 11.2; 10.6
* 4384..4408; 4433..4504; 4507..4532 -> -1.4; 8.88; 11.2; 10.2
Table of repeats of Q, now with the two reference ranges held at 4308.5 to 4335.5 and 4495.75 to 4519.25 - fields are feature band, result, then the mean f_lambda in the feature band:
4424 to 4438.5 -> 0.060 mag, 9.78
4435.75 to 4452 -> -0.001 mag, 10.6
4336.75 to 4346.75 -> -0.045 mag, 9.23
